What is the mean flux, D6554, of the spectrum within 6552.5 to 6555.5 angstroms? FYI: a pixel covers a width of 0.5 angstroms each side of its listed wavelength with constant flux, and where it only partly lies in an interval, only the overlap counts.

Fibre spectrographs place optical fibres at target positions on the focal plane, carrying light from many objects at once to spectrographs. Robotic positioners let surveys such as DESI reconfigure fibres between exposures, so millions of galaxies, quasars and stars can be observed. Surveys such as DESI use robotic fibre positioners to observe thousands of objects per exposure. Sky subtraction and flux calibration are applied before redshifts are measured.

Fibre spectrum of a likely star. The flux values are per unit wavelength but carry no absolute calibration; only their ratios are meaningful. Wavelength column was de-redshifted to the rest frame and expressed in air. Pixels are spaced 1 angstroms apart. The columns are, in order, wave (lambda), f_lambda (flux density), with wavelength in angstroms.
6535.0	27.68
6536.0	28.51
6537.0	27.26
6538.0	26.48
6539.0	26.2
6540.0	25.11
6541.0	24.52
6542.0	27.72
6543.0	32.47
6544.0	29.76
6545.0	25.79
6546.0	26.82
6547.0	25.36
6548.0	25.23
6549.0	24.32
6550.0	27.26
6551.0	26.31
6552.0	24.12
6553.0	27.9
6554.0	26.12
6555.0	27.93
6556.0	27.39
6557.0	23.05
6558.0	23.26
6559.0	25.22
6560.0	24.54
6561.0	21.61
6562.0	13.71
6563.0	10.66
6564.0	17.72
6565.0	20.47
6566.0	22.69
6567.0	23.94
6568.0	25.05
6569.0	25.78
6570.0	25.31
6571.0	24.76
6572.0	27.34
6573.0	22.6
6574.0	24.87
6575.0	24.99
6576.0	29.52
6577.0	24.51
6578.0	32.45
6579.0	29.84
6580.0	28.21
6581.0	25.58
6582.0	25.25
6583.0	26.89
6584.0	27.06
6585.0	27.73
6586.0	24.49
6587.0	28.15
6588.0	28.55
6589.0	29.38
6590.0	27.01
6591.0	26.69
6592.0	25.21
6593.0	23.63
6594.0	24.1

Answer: 27.3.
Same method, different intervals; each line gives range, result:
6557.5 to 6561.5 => 23.7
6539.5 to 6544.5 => 27.9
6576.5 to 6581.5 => 28.1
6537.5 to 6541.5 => 25.6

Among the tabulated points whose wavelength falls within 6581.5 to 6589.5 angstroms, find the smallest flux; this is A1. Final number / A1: 24.49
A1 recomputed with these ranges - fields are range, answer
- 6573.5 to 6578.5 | 24.51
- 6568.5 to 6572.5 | 24.76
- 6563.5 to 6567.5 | 17.72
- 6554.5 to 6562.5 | 13.71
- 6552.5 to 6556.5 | 26.12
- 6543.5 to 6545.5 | 25.79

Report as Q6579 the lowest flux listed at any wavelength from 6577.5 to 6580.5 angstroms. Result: 28.21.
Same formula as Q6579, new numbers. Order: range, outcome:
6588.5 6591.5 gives 26.69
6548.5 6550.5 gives 24.32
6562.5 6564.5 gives 10.66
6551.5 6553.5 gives 24.12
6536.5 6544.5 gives 24.52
